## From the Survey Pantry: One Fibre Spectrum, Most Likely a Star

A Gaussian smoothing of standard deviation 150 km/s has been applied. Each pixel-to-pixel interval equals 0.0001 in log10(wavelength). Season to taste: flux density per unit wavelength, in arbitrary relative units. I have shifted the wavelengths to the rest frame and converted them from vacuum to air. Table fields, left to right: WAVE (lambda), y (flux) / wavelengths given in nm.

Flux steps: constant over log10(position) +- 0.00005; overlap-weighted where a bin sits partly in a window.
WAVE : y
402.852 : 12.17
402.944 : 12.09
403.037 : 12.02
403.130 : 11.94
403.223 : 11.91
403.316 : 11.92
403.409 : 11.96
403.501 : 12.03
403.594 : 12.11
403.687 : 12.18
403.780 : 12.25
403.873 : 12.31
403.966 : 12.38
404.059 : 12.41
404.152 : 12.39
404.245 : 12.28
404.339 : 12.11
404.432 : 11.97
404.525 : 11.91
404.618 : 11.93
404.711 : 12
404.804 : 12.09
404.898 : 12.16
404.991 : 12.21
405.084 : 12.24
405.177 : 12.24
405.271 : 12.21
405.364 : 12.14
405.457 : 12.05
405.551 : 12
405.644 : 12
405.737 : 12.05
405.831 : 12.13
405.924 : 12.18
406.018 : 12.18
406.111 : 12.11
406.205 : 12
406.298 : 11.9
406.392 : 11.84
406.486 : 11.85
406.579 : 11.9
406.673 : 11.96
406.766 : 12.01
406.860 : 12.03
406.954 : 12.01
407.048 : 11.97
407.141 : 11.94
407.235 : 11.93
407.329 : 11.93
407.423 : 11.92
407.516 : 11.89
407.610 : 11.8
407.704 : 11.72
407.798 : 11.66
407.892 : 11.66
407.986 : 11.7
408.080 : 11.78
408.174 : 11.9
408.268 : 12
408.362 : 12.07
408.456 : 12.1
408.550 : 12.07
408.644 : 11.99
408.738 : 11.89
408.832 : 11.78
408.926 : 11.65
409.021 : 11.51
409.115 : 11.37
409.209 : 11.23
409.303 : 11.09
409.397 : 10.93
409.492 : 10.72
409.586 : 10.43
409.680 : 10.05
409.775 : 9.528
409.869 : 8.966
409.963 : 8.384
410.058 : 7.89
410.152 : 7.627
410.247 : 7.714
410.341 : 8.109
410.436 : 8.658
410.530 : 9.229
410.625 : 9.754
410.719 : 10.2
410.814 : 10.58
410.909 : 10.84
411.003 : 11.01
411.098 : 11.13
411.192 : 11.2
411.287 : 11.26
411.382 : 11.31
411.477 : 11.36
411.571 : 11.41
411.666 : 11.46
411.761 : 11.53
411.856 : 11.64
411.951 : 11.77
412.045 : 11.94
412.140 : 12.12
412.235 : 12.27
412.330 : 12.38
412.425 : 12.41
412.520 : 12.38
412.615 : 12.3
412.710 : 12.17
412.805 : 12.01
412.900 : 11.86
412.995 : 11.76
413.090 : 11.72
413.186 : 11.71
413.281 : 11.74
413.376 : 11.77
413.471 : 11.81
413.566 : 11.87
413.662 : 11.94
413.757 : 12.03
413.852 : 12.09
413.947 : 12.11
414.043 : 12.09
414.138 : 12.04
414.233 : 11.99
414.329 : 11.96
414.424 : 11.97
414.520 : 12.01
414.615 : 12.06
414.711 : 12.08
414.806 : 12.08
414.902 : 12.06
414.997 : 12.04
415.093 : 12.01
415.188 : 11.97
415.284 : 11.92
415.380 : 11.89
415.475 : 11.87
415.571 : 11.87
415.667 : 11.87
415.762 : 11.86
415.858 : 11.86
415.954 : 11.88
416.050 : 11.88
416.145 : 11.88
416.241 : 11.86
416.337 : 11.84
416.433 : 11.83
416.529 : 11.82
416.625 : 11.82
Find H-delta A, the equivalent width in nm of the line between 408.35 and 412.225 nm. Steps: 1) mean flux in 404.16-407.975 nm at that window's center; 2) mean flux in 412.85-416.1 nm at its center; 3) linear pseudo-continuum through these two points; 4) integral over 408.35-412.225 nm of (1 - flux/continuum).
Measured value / 0.42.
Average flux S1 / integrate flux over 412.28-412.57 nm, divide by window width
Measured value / 12.4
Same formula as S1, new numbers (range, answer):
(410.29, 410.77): 9.19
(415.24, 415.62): 11.9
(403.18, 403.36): 11.9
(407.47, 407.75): 11.8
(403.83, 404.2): 12.4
